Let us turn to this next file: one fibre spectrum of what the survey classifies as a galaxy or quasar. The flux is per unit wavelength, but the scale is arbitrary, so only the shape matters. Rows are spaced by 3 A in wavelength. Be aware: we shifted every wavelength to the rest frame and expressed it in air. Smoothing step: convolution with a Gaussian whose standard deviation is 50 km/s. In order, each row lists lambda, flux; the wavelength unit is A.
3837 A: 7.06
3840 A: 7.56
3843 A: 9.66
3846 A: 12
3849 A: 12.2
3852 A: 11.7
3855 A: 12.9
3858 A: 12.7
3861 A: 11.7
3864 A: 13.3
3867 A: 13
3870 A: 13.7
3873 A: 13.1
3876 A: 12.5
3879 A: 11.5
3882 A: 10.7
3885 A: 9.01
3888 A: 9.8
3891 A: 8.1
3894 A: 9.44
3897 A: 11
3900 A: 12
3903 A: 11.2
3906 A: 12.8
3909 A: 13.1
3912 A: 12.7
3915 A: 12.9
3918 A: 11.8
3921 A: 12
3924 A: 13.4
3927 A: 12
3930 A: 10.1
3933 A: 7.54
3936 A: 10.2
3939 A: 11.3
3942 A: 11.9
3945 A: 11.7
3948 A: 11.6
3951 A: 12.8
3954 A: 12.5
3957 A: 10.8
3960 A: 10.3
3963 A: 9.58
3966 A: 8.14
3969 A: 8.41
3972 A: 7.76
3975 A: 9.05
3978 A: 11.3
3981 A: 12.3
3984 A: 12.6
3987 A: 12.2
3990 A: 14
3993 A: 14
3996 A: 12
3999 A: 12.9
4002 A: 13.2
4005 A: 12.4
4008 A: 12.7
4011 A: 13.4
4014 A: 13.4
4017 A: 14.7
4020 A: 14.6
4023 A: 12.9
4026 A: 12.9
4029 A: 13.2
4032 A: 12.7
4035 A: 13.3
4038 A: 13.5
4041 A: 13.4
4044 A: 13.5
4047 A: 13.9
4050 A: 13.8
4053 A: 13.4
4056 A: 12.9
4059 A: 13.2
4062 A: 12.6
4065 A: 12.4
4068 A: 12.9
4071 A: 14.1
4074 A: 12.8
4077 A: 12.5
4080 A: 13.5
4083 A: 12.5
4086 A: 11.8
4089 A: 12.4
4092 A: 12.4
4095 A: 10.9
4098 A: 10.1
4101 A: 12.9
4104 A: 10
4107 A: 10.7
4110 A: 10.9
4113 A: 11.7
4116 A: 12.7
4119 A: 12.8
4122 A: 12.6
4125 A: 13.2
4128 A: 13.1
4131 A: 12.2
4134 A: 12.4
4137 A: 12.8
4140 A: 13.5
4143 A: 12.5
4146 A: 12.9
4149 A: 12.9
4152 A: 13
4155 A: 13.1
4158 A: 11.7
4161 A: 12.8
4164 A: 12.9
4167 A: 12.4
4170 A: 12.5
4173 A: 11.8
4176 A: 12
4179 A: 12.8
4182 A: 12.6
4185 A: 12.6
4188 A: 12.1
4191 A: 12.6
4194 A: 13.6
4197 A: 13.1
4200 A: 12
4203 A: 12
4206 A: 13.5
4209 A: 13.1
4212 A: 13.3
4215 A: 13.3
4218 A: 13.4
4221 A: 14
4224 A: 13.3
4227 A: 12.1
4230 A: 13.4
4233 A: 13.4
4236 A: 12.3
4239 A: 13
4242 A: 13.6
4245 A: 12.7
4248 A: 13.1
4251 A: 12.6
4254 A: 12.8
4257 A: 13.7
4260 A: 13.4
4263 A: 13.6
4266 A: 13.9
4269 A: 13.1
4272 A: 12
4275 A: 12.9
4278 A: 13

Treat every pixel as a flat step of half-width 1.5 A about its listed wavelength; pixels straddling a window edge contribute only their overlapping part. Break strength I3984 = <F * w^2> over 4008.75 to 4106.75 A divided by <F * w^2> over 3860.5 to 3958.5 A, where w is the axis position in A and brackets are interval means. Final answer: 1.20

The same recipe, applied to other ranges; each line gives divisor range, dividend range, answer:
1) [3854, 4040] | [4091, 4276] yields 1.20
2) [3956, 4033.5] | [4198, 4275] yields 1.22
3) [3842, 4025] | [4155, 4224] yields 1.23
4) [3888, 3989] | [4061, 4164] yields 1.22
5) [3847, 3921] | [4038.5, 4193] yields 1.20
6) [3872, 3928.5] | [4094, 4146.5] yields 1.17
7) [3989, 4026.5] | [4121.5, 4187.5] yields 1.02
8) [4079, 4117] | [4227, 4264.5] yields 1.20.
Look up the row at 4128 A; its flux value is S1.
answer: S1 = 13.1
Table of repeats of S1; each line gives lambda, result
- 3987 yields 12.2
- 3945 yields 11.7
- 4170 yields 12.5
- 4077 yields 12.5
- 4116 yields 12.7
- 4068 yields 12.9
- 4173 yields 11.8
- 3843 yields 9.66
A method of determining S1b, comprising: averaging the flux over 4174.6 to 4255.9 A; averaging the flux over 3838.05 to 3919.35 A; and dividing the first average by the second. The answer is 1.12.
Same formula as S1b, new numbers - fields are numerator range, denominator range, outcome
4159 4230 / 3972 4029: 1.01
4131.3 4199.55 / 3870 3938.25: 1.12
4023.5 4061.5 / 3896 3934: 1.13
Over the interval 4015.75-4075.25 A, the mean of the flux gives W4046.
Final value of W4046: 13.3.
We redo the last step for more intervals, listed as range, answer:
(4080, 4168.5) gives 12.3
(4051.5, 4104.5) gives 12.5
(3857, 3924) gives 11.8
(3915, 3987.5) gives 10.9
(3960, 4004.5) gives 11.2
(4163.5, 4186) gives 12.4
